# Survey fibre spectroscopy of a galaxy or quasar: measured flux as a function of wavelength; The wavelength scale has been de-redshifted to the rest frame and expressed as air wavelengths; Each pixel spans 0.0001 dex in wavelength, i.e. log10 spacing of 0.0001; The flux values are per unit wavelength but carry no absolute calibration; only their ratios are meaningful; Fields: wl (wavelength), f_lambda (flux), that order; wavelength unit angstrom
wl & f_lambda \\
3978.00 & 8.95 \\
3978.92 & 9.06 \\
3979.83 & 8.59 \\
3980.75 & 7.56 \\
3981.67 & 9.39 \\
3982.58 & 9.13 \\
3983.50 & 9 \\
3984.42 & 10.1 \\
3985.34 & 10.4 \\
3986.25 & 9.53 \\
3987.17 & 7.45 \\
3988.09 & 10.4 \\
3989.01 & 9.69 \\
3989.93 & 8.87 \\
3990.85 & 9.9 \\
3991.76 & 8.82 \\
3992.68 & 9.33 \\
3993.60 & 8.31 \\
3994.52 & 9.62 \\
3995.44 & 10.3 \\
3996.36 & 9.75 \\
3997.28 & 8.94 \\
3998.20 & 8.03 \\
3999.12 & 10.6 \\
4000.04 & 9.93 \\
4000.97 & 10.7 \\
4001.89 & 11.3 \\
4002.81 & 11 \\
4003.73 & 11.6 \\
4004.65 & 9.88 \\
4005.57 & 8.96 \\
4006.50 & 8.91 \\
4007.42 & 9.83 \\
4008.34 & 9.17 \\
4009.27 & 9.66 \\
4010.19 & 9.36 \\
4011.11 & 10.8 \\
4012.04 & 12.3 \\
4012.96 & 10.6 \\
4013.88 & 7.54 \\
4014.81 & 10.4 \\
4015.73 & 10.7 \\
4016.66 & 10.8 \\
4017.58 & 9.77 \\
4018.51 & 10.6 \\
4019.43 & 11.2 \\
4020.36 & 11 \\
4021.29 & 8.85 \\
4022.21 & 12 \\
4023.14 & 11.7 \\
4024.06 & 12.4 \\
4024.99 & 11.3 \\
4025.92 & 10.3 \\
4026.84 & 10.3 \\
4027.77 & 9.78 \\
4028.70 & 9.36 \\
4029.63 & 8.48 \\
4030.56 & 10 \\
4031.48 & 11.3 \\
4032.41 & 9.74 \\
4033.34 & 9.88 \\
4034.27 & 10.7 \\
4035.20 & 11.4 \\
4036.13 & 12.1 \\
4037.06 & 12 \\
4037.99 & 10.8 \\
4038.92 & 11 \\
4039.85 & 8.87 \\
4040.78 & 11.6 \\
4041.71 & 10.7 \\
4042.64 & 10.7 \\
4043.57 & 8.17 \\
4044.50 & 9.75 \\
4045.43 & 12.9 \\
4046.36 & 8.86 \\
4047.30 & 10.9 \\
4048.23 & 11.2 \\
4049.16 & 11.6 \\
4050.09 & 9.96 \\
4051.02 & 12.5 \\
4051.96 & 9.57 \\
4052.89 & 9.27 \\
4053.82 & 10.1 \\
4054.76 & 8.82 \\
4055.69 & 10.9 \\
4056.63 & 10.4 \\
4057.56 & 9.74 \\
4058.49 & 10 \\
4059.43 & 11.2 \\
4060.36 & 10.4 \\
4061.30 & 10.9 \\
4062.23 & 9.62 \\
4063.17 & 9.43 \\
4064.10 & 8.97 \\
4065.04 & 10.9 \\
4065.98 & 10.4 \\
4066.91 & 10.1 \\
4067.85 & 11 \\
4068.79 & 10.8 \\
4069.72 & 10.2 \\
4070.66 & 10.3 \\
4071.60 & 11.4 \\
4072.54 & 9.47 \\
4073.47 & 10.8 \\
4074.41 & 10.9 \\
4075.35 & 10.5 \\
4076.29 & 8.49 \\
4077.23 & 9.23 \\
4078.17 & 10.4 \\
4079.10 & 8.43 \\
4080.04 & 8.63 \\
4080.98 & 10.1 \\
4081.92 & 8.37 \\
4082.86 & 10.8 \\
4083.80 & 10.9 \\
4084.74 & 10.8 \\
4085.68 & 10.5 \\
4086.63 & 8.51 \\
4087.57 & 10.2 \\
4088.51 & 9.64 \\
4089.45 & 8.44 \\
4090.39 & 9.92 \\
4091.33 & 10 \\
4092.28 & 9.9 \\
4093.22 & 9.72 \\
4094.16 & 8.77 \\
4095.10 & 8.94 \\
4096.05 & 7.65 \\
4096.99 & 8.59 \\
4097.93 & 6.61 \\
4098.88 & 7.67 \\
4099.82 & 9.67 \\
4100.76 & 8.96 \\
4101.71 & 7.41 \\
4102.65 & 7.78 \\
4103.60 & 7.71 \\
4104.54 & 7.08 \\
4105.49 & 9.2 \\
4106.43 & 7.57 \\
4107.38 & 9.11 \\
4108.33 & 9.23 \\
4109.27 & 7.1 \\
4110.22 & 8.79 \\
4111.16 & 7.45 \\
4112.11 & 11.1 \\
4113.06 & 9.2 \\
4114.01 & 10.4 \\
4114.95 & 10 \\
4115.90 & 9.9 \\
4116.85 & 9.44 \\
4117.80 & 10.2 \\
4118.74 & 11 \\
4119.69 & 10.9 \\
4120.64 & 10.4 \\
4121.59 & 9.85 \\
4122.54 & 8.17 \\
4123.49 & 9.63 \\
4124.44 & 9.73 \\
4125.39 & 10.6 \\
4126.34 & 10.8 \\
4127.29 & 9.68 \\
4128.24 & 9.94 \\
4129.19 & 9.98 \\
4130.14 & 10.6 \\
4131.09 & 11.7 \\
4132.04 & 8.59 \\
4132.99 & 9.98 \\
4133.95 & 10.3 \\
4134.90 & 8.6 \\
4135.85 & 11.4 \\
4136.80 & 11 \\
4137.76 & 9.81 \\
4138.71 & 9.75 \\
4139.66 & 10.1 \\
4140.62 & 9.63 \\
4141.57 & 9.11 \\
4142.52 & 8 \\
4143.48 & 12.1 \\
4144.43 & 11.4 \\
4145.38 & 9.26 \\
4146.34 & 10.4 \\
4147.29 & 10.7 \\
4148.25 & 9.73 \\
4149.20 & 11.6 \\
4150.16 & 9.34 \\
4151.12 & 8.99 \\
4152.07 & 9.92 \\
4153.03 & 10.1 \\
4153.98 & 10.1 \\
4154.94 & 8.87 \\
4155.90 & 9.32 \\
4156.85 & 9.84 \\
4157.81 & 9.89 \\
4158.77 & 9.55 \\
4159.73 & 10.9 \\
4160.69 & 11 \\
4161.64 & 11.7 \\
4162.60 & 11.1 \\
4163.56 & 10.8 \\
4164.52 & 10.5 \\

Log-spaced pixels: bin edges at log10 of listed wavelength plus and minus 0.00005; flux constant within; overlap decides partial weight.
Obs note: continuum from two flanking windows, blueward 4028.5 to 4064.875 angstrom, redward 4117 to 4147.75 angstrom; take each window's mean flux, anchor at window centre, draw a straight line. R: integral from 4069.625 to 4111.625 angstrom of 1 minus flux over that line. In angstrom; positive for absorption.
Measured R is 4.5 angstrom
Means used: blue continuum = 10.4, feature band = 9.14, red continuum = 10.1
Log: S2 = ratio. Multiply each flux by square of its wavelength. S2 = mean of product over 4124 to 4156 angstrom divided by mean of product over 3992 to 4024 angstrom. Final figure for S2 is 1.06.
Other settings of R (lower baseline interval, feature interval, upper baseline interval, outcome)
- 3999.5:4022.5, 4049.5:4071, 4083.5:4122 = -1.3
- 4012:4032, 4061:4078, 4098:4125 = -0.8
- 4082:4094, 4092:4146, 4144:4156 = 2.7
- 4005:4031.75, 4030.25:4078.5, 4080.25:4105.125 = -3.8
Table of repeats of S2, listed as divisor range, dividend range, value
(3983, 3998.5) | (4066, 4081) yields 1.12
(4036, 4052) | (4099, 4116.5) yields 0.84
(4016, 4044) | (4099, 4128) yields 0.91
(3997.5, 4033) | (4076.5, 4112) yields 0.91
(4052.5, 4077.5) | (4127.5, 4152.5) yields 1.03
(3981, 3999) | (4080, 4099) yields 1.05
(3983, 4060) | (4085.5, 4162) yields 0.99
